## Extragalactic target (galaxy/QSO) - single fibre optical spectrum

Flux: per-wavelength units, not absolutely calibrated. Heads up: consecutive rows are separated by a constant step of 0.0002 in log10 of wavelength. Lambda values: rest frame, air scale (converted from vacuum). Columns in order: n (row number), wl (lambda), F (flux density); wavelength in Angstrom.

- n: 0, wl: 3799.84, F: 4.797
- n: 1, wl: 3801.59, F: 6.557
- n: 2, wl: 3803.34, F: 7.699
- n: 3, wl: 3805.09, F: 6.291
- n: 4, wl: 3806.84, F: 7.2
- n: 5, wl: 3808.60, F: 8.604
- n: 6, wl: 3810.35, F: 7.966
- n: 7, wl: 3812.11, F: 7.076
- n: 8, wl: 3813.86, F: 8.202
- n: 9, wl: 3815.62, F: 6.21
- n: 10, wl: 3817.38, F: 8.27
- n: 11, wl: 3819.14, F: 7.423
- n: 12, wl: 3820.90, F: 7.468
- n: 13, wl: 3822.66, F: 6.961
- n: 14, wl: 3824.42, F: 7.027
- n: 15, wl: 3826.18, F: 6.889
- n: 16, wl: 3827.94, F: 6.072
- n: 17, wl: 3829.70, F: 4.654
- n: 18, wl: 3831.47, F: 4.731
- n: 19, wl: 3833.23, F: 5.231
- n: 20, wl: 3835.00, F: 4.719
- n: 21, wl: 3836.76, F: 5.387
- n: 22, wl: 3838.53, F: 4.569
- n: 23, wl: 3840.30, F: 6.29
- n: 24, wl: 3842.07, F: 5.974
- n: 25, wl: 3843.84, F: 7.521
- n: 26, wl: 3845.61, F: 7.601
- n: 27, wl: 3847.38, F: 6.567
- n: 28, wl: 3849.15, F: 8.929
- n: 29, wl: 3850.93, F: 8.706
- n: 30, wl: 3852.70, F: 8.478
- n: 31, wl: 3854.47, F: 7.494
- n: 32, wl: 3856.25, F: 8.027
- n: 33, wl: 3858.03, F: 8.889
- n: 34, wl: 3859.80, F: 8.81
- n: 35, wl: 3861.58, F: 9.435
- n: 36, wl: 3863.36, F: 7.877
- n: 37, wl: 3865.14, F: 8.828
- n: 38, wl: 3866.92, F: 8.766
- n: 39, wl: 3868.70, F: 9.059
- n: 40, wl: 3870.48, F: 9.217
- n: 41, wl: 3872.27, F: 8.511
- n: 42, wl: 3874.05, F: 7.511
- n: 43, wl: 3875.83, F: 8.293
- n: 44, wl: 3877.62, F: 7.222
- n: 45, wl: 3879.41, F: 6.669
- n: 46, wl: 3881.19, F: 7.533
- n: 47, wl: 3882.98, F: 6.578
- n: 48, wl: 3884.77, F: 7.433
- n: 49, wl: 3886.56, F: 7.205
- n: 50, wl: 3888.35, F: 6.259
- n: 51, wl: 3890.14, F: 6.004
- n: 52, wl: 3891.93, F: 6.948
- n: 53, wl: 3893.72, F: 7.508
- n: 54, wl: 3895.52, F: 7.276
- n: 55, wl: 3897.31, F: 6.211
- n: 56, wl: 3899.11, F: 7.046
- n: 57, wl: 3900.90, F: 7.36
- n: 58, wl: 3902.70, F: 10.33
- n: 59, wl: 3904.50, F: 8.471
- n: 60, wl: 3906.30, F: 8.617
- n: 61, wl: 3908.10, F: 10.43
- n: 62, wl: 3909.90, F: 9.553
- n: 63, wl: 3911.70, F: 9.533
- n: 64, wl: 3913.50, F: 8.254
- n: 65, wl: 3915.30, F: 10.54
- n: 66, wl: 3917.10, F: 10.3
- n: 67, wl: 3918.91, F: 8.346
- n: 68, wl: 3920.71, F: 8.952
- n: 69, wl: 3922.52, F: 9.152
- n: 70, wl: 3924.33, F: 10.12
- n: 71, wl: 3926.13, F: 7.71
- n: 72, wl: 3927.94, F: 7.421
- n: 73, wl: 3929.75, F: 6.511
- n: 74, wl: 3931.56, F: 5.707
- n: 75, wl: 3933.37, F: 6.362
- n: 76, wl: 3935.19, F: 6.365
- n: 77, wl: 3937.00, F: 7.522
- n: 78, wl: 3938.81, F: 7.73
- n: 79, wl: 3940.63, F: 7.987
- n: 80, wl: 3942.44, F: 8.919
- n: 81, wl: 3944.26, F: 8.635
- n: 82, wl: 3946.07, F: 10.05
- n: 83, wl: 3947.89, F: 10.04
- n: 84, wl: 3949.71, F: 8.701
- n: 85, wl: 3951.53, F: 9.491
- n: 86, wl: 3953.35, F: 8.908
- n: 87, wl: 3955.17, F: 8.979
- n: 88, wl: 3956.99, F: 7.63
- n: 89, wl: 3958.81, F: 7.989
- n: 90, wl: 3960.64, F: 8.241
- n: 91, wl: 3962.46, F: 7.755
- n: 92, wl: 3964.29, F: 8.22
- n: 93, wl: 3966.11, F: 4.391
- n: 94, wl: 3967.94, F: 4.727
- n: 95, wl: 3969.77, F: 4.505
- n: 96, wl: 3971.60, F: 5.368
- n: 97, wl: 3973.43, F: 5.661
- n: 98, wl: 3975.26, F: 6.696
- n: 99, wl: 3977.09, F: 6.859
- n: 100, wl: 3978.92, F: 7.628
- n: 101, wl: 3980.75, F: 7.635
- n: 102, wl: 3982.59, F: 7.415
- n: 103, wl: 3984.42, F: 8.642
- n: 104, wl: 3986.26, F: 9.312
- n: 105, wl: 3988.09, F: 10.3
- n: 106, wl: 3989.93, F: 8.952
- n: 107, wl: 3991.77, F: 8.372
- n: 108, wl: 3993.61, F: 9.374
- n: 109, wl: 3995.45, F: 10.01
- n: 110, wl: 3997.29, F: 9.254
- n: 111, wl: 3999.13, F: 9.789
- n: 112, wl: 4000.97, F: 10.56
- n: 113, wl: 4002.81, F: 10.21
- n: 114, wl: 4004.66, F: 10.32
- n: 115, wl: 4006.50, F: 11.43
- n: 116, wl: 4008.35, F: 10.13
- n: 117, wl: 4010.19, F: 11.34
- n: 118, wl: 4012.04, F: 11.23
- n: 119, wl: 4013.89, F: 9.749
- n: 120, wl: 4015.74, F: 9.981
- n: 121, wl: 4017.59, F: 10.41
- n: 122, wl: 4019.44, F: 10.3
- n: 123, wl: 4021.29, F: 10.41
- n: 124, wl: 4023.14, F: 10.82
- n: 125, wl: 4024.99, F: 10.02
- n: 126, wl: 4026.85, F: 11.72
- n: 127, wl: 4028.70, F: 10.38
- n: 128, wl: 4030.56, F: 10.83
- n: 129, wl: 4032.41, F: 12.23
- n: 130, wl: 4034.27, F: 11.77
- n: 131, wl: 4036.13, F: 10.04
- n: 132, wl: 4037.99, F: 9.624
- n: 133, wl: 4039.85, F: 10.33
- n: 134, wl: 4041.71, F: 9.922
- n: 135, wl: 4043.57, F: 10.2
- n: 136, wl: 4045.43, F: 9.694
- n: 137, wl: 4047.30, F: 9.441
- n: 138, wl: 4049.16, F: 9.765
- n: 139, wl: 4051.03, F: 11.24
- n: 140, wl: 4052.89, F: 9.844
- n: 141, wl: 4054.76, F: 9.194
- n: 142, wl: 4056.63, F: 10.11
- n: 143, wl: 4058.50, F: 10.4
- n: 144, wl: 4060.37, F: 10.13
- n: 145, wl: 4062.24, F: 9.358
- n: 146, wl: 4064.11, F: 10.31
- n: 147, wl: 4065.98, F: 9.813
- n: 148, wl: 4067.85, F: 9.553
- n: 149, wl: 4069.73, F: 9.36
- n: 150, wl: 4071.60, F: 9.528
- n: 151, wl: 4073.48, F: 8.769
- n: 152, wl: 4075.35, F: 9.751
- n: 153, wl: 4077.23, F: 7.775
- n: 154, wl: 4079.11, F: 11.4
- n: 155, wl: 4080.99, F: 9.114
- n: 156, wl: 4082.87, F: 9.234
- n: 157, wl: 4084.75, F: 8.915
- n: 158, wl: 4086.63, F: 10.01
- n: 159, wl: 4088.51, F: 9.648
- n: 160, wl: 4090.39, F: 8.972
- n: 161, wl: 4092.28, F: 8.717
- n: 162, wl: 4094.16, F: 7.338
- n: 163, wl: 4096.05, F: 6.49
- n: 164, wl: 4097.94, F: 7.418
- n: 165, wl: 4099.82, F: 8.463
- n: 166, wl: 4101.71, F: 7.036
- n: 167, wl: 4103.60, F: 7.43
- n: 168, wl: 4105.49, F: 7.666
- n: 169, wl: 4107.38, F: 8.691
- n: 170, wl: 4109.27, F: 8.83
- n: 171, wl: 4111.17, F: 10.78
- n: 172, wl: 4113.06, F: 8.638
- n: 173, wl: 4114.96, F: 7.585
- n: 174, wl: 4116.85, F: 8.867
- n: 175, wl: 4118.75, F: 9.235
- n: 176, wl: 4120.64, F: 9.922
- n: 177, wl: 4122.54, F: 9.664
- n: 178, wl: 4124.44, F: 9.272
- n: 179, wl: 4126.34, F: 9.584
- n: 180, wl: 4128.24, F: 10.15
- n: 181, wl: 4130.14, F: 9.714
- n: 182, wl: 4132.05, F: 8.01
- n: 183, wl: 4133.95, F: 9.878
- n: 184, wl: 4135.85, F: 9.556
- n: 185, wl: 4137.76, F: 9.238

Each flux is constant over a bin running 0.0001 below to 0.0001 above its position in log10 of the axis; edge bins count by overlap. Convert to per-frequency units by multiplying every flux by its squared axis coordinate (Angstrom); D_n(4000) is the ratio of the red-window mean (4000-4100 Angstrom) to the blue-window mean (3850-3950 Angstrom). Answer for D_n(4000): 1.3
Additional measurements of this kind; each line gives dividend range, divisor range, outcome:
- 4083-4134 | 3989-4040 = 0.89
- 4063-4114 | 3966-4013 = 1.09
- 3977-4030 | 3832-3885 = 1.40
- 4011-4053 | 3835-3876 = 1.47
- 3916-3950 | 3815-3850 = 1.35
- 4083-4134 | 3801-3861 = 1.43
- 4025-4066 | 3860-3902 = 1.47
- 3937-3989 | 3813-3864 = 1.18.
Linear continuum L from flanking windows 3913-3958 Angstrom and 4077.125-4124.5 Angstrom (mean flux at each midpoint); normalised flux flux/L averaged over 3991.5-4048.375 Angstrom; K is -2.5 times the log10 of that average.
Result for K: -0.20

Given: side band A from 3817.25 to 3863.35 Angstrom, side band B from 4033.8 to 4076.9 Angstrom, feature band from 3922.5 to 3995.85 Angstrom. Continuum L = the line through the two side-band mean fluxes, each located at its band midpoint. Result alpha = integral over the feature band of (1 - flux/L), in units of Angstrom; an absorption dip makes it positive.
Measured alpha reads 6.5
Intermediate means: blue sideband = 7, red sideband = 9.87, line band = 7.82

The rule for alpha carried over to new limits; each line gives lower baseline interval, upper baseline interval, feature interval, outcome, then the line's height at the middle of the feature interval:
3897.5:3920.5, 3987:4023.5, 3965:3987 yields 7.3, 9.78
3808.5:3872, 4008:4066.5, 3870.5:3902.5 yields 3.0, 8.04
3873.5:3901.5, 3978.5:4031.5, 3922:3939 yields 1.4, 8.1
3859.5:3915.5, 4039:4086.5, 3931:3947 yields 1.5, 8.55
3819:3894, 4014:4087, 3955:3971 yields 3.6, 8.78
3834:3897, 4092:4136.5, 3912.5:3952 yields -3.0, 7.8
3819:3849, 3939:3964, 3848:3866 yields -4.9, 6.7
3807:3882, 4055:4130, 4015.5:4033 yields -4.3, 8.61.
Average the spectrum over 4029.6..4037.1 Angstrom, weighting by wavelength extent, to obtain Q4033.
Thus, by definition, 11.2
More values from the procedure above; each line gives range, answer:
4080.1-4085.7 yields 9.09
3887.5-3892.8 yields 6.41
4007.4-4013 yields 10.9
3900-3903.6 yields 8.85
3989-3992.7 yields 8.65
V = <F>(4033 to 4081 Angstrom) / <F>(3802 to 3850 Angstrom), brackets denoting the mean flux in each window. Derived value 1.47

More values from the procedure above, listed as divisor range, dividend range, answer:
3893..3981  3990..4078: 1.27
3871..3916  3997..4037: 1.34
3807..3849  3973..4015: 1.39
